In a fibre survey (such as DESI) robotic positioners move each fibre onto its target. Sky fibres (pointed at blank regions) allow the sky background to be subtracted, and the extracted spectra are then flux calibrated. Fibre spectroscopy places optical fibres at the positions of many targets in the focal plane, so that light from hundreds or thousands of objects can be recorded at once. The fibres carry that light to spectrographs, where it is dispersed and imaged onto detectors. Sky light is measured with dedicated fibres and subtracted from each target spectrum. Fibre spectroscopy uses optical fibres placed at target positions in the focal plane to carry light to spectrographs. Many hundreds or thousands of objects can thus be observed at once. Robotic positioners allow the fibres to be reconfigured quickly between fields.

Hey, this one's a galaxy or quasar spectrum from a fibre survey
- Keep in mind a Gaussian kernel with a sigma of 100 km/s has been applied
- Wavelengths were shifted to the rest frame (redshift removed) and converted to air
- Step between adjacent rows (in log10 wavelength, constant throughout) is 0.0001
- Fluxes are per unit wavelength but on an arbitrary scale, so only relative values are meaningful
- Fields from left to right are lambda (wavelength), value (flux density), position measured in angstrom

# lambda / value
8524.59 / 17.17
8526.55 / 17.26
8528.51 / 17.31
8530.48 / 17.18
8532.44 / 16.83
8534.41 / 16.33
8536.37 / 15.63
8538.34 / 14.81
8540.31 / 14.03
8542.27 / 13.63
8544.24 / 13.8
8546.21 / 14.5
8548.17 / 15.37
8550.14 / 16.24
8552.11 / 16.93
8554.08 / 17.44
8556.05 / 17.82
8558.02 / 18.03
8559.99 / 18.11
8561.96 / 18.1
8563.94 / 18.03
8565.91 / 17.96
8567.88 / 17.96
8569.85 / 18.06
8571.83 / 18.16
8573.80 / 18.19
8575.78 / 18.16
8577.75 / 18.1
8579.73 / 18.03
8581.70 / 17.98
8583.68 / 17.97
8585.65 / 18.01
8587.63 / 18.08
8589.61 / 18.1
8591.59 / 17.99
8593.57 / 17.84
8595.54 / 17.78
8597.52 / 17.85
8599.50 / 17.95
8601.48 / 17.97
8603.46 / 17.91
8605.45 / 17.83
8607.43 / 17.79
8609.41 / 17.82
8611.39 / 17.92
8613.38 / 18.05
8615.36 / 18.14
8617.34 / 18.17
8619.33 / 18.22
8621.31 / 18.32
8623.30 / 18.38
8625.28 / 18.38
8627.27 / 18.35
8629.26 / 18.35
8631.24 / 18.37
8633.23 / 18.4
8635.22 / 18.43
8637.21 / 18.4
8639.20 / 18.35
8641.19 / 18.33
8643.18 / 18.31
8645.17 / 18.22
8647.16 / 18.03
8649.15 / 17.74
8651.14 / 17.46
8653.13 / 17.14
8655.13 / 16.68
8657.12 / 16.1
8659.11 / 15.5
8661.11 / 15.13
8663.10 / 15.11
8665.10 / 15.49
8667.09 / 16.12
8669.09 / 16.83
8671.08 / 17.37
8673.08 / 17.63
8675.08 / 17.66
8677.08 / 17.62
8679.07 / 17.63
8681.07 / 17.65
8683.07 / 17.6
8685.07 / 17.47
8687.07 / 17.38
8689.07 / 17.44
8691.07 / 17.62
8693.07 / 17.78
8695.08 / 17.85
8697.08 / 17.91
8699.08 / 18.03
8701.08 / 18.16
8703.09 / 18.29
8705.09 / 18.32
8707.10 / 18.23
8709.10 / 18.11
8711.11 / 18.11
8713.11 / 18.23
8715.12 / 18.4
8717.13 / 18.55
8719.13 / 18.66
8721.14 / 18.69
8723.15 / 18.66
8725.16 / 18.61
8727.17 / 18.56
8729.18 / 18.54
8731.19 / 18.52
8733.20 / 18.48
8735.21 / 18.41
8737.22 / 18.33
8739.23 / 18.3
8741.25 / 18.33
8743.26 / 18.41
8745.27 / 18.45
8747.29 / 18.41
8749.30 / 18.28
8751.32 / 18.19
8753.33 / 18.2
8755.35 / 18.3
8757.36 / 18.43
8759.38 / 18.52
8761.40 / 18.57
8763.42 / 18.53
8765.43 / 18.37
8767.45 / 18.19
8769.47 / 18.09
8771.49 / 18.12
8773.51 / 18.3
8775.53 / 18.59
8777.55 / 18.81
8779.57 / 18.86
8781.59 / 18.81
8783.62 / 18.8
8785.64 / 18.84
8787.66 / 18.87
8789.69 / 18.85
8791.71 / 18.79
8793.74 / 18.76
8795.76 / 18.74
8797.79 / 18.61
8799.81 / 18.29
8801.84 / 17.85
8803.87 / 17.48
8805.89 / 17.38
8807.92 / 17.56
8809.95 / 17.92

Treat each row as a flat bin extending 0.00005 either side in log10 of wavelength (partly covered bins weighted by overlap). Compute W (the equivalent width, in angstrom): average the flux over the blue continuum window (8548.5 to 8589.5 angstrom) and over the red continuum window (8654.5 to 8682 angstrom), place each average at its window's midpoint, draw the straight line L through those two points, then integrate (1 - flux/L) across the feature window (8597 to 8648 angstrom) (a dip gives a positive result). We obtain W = -2.96 angstrom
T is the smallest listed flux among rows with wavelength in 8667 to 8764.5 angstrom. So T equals 16.12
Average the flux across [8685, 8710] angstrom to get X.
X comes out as 17.9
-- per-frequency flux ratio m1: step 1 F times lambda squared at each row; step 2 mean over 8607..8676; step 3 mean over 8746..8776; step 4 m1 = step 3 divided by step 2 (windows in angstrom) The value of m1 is 1.07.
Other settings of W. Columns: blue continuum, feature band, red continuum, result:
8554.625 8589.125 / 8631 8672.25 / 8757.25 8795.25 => 2.4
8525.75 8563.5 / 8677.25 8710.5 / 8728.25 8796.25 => -0.1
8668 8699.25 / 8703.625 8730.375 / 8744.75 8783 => -0.8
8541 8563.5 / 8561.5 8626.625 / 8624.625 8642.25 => -2.4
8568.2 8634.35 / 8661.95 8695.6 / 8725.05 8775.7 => 2.0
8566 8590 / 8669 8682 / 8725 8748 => 0.5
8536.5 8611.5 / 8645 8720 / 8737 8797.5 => 2.2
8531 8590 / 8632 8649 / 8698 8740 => -0.6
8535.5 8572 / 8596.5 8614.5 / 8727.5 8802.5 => -0.9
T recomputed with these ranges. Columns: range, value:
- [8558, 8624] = 17.78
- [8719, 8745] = 18.3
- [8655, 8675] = 15.11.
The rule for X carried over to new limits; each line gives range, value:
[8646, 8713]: 17.3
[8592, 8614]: 17.9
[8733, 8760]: 18.4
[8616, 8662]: 17.8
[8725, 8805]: 18.5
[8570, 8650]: 18.1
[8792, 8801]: 18.6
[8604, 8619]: 18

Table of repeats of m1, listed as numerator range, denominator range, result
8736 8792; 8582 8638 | 1.06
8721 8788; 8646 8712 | 1.09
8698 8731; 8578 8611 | 1.05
